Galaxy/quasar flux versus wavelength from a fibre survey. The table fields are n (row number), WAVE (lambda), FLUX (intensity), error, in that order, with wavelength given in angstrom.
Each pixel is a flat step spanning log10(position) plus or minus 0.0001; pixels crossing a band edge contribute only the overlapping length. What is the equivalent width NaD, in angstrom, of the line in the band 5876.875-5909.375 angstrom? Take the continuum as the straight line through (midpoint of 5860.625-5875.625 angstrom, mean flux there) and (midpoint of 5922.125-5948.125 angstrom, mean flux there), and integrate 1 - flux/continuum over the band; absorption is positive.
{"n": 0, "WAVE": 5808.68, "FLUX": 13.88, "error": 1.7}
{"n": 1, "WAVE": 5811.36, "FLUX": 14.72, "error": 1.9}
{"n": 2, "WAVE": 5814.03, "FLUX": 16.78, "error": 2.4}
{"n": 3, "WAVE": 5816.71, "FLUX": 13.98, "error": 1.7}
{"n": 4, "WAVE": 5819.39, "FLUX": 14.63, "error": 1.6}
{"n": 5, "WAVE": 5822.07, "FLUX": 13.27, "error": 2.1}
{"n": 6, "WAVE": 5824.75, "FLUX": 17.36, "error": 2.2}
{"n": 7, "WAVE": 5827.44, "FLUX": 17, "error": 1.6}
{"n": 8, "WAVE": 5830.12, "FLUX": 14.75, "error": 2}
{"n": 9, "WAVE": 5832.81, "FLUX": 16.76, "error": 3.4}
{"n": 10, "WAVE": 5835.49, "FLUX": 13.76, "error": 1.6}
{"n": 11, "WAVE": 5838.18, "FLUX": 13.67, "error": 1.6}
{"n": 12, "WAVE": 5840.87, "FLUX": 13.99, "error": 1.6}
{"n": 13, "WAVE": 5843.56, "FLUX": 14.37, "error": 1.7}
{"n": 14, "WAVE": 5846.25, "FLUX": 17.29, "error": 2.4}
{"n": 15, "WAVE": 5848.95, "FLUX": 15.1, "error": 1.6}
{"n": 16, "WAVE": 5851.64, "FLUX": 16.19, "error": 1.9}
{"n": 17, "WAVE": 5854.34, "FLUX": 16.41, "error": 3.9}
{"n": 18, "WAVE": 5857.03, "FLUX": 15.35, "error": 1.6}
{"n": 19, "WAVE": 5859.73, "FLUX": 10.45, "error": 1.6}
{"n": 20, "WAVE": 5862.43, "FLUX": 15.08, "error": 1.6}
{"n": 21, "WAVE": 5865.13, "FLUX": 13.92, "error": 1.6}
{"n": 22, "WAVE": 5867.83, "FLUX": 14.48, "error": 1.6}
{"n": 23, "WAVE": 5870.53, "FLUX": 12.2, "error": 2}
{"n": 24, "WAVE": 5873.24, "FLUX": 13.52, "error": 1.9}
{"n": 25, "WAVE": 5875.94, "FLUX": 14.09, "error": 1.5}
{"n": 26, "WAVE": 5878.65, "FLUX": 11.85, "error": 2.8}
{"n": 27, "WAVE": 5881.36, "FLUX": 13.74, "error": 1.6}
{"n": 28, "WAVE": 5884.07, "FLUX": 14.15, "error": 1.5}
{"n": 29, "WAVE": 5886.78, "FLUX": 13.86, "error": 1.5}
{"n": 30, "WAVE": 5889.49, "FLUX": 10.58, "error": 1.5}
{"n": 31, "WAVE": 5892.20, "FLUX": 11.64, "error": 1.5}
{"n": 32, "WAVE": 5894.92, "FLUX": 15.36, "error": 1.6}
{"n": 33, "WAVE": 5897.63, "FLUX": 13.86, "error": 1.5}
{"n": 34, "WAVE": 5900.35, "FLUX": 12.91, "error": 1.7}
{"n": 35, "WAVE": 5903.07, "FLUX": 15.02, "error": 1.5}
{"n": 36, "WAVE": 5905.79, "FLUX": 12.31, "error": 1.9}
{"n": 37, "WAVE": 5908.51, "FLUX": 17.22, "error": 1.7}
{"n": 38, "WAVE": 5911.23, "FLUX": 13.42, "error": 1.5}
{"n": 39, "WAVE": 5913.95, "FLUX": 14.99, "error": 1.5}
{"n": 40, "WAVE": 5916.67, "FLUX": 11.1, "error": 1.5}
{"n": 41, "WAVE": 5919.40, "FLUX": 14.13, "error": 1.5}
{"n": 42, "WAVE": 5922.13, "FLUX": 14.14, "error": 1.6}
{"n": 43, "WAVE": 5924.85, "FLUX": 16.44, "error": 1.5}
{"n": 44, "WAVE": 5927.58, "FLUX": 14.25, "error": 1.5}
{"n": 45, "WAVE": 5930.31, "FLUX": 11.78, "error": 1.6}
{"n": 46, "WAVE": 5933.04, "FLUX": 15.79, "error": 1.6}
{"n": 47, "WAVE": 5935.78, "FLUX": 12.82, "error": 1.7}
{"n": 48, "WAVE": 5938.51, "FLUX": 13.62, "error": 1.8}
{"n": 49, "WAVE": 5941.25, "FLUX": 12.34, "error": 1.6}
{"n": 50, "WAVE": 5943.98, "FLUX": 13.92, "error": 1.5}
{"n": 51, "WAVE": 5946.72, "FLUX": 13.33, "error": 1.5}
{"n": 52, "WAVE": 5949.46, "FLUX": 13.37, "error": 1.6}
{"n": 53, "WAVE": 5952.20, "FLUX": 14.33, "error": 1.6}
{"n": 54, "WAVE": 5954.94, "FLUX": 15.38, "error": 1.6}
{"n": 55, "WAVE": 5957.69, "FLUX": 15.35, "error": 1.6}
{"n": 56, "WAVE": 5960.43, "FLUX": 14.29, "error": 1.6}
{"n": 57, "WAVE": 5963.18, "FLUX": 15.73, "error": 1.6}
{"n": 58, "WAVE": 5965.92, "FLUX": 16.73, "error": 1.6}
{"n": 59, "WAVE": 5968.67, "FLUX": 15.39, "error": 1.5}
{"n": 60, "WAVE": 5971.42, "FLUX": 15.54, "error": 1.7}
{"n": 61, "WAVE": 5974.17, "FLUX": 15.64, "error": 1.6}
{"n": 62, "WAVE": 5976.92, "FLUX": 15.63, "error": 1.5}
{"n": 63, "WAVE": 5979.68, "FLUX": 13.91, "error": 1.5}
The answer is 0.7 angstrom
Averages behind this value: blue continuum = 13.8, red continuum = 13.8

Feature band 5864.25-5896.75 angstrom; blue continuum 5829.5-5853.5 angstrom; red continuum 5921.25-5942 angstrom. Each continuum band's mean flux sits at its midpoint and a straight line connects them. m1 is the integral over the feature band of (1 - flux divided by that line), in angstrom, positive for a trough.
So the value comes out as 3.0 angstrom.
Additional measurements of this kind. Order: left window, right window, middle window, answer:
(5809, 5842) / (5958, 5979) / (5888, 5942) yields 5.7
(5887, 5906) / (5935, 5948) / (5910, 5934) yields -1.4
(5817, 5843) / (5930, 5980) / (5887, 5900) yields 1.6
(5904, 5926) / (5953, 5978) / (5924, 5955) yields 2.1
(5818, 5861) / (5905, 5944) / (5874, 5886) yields 0.8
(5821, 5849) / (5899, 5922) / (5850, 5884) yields 1.7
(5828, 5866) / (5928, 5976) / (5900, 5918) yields 0.9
